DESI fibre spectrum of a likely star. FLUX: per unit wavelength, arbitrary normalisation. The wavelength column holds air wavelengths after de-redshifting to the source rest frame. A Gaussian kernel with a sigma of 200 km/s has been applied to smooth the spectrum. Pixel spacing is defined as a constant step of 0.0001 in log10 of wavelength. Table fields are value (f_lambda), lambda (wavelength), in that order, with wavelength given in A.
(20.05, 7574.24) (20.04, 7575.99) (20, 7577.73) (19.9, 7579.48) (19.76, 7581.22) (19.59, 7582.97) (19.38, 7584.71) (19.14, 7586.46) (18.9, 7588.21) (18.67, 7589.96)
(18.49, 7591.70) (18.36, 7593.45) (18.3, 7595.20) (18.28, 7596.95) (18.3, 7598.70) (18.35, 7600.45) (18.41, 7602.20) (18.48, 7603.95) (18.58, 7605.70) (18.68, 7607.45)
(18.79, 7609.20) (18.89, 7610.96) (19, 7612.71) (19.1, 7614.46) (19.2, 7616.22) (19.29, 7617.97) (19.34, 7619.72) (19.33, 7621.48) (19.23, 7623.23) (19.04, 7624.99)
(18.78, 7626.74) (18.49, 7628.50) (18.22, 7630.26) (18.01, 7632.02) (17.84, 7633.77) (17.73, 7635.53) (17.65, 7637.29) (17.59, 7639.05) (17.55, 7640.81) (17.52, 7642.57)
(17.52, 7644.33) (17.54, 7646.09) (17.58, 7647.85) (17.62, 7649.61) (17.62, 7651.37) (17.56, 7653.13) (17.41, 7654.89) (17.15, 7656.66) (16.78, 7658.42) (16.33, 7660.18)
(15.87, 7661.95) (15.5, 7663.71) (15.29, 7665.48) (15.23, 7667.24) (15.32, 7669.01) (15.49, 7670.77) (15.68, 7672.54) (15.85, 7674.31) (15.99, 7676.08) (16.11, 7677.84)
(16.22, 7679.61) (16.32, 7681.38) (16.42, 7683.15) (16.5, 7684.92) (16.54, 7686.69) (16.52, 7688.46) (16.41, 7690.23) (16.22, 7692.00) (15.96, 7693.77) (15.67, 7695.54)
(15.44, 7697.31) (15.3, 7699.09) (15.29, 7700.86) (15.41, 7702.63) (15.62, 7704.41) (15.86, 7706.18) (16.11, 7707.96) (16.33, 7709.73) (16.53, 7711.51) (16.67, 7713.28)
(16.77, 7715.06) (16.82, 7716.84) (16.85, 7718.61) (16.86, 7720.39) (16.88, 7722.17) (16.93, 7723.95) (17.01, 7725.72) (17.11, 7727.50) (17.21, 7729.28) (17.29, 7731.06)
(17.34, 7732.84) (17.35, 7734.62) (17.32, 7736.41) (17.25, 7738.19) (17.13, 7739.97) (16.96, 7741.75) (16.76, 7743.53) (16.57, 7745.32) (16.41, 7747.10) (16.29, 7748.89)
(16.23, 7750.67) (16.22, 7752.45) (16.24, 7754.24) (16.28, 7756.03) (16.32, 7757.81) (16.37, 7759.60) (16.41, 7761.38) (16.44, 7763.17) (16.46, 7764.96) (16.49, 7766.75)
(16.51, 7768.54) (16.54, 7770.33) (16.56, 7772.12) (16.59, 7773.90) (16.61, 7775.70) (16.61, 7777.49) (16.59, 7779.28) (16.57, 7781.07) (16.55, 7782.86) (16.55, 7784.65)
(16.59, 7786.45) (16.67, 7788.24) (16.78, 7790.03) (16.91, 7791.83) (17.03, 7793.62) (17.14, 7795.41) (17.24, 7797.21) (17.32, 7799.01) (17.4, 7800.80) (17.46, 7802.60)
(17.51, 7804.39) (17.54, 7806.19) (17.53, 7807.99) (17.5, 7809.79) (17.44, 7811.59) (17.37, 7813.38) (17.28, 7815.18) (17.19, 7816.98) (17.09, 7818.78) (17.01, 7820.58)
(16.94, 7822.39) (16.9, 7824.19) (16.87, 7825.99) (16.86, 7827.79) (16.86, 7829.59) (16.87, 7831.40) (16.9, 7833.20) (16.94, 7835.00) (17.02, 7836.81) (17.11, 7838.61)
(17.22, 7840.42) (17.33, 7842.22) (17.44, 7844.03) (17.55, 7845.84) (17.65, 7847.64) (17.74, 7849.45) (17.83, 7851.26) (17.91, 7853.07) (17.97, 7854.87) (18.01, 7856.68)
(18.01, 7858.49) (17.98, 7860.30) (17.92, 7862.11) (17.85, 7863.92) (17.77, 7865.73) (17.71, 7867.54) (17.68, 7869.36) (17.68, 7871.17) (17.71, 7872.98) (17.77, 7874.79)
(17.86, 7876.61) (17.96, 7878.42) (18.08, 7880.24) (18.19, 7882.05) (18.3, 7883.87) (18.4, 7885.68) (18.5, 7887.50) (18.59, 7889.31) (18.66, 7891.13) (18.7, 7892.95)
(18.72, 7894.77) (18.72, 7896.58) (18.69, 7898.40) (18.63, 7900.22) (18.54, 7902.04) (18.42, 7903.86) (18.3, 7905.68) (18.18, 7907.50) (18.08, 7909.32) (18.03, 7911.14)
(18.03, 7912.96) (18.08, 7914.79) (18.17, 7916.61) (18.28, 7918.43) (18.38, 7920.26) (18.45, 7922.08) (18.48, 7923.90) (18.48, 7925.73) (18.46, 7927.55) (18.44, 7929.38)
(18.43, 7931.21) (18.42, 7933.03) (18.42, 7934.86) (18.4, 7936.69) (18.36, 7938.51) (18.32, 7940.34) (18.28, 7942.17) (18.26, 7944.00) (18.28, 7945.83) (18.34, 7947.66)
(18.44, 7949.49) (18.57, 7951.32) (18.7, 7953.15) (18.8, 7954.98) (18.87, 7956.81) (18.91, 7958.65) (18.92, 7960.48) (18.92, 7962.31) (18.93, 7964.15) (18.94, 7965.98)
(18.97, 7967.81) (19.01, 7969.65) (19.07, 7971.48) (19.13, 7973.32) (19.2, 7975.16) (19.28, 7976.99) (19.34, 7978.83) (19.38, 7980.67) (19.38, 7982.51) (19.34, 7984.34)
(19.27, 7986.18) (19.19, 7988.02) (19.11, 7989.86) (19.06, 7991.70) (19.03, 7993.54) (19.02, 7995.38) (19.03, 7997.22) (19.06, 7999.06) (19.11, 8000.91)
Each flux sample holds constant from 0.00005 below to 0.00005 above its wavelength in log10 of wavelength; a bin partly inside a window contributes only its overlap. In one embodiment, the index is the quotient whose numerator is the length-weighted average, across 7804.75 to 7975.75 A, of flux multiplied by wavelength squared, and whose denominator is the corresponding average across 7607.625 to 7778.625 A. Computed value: 1.12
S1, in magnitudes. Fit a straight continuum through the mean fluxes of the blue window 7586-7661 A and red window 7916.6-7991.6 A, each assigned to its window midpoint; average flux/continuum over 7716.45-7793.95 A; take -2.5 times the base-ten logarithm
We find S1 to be 0.11 mag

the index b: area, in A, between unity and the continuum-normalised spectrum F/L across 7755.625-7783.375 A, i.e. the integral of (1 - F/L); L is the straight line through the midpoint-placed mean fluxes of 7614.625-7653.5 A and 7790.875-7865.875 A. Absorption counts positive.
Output 1.8 A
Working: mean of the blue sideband 18.2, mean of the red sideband 17.4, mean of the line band 16.5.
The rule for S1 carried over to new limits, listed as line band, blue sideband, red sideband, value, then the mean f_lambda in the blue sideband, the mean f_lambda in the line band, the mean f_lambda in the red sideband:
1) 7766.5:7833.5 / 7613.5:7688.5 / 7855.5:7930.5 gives 0.055 mag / 17.3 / 17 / 18.2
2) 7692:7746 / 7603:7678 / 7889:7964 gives 0.081 mag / 17.6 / 16.5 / 18.5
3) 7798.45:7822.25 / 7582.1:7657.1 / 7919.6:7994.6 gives 0.077 mag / 18.4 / 17.3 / 18.8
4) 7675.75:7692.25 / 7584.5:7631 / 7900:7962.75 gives 0.146 mag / 18.8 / 16.3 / 18.4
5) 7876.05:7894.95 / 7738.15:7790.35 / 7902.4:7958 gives -0.028 mag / 16.5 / 18.4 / 18.4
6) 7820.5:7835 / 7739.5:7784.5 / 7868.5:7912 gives 0.032 mag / 16.5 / 16.9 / 18.3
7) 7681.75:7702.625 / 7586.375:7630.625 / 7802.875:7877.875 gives 0.144 mag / 18.8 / 16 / 17.5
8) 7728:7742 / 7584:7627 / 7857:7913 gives 0.078 mag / 18.8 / 17.2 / 18.2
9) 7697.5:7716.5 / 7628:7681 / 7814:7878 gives 0.068 mag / 16.9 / 16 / 17.4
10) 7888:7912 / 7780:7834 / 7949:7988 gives -0.017 mag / 17.1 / 18.5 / 19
